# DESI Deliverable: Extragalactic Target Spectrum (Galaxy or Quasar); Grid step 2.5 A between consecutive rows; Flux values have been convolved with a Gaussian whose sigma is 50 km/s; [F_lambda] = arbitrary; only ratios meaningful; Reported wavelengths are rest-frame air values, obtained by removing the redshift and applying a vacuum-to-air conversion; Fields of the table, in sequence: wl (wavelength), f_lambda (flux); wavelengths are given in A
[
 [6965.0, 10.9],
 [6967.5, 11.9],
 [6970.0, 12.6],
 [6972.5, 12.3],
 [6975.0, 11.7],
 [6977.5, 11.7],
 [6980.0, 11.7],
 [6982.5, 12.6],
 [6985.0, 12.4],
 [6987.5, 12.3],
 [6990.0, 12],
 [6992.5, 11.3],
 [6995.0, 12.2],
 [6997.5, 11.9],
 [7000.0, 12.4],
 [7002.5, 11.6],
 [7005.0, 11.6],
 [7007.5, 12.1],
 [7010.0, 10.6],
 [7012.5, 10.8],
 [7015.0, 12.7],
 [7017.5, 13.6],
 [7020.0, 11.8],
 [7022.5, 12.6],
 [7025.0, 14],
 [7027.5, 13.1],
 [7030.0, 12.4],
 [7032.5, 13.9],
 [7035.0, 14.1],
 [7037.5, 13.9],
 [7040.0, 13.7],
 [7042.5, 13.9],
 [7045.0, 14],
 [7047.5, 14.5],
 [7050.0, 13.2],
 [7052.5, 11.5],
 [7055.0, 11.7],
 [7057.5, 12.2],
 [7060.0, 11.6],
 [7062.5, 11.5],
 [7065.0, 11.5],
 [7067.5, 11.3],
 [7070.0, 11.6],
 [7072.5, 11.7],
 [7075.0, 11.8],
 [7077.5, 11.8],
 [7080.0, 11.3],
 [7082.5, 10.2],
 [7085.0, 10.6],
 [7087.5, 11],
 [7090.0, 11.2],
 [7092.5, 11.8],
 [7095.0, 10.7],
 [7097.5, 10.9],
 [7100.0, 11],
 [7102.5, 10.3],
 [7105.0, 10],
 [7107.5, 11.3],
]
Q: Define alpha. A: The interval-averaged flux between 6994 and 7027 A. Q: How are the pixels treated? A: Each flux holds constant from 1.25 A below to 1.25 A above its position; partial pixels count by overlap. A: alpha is 12.2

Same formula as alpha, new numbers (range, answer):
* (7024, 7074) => 12.8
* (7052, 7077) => 11.6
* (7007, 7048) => 13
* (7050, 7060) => 11.9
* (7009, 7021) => 11.9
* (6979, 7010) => 12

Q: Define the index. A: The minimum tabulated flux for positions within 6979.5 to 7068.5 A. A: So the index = 10.6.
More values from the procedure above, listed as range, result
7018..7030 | 11.8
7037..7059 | 11.5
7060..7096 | 10.2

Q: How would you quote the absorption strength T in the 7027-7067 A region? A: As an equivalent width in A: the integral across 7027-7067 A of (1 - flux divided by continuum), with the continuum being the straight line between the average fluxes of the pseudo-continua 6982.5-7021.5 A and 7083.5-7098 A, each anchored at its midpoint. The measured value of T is -4.81 A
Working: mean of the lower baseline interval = 12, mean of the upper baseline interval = 11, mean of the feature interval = 12.9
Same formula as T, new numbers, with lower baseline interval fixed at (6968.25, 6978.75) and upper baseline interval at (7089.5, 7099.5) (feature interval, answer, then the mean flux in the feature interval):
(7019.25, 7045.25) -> -4.0 A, 13.4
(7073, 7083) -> -0.1 A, 11.4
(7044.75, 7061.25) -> -1.6 A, 12.6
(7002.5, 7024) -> -0.4 A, 12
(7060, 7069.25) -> -0.1 A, 11.5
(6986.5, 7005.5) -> 0.0 A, 11.9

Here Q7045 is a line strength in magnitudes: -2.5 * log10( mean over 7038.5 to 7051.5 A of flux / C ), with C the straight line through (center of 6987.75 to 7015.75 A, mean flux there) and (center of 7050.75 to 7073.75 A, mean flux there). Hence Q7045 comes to -0.18 mag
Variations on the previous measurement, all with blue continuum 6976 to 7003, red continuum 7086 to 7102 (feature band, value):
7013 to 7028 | -0.099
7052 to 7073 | -0.026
